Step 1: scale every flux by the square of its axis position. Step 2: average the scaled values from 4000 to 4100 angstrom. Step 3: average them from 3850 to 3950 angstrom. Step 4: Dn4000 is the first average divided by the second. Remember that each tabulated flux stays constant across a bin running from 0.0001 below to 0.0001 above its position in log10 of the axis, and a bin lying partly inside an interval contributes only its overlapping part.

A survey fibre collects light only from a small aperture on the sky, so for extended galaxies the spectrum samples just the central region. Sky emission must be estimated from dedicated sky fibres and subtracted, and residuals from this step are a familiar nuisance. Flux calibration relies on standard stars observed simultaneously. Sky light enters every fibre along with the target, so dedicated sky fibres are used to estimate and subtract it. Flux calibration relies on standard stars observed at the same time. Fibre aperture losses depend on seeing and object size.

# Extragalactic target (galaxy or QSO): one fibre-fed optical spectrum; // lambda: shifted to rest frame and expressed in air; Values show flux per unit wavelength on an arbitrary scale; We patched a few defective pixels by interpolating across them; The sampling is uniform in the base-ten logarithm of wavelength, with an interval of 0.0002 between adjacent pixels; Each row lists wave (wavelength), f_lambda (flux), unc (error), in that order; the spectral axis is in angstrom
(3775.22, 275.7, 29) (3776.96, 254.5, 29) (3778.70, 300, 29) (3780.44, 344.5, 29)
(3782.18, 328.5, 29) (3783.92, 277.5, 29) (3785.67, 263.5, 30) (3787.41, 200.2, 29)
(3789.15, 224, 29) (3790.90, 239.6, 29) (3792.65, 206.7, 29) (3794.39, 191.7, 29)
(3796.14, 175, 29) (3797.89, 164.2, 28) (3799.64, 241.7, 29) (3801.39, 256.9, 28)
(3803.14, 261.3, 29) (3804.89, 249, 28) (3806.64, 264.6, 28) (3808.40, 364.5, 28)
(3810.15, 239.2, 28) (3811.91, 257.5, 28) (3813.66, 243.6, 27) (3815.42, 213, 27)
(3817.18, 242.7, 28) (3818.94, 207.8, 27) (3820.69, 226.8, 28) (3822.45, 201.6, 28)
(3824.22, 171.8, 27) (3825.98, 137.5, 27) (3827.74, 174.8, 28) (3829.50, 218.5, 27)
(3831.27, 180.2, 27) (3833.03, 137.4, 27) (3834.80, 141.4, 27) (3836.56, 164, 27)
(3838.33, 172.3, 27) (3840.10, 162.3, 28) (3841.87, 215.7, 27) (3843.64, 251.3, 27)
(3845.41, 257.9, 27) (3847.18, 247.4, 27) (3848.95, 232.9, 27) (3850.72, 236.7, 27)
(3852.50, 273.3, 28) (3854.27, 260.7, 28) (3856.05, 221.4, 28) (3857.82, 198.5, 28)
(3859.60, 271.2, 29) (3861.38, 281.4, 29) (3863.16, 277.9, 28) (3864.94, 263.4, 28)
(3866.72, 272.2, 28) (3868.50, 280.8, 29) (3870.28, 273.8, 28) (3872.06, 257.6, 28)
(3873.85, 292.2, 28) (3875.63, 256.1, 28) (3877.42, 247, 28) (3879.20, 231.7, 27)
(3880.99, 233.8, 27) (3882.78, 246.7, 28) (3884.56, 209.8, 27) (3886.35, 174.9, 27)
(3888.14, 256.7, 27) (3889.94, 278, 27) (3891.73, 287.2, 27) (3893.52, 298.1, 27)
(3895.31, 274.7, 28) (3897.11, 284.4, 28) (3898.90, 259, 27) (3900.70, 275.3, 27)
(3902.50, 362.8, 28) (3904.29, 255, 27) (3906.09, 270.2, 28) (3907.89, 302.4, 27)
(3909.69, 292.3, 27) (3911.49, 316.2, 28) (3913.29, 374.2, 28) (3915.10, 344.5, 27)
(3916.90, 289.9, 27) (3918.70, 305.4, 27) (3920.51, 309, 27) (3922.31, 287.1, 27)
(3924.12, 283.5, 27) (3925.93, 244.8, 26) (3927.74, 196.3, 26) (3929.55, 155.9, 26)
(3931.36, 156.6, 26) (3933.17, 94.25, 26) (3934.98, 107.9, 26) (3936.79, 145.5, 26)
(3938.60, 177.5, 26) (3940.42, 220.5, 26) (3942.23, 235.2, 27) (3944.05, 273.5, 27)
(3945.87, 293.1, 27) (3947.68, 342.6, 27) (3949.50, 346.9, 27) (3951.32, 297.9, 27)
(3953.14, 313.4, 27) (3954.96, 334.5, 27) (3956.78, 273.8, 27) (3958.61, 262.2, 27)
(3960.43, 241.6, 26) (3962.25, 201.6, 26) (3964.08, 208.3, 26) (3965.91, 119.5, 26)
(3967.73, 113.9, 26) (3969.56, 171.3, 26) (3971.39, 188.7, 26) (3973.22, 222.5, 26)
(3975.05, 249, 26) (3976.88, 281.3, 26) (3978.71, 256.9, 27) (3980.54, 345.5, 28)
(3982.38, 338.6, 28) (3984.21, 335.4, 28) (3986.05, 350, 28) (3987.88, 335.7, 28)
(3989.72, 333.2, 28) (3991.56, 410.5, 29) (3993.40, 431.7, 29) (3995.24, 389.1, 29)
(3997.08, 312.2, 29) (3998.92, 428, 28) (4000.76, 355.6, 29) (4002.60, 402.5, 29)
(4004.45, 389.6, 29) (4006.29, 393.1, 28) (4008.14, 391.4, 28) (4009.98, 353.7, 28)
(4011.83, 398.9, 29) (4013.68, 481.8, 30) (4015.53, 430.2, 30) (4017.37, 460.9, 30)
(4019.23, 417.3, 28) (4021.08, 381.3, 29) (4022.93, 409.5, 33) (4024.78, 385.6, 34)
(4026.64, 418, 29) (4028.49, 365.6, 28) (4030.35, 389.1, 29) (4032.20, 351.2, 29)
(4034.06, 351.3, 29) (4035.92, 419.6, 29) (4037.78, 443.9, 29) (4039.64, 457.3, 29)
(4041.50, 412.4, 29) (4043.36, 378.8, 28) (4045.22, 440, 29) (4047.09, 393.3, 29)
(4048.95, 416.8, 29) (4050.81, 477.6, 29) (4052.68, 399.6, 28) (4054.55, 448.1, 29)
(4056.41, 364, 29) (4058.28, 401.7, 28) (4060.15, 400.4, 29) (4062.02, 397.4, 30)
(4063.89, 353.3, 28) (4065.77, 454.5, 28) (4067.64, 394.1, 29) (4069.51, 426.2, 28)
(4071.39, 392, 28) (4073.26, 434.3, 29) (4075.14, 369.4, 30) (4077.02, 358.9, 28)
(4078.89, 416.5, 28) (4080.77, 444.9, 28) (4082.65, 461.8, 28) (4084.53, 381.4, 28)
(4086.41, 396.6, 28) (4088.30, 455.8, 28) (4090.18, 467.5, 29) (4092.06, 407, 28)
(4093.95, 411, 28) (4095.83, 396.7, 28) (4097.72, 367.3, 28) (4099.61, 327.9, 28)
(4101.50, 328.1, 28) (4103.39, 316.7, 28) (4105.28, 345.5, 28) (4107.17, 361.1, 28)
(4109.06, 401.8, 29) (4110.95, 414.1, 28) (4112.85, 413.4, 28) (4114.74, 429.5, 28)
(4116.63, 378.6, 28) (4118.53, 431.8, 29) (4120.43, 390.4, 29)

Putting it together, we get 1.7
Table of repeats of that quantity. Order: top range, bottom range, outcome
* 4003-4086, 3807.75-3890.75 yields 1.95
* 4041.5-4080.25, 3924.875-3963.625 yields 1.84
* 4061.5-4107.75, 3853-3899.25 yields 1.70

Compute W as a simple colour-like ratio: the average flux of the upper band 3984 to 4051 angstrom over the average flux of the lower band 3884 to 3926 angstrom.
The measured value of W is 1.39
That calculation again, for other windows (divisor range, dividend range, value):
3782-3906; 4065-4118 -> 1.67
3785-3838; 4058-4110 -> 1.84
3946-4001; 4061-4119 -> 1.36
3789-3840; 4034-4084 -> 1.95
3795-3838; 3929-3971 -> 1.04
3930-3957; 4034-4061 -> 1.74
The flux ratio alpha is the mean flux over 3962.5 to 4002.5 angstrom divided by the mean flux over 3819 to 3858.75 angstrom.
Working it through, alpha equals 1.45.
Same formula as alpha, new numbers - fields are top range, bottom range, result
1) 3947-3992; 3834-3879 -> 1.14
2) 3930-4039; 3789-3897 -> 1.35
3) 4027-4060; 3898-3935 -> 1.54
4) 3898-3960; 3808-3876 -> 1.15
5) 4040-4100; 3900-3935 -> 1.54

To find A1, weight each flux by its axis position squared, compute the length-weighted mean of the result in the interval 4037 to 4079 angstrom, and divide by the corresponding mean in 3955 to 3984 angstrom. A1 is 1.80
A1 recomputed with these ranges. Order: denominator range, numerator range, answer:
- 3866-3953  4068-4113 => 1.66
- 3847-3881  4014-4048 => 1.73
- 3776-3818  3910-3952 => 1.08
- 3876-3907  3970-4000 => 1.30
